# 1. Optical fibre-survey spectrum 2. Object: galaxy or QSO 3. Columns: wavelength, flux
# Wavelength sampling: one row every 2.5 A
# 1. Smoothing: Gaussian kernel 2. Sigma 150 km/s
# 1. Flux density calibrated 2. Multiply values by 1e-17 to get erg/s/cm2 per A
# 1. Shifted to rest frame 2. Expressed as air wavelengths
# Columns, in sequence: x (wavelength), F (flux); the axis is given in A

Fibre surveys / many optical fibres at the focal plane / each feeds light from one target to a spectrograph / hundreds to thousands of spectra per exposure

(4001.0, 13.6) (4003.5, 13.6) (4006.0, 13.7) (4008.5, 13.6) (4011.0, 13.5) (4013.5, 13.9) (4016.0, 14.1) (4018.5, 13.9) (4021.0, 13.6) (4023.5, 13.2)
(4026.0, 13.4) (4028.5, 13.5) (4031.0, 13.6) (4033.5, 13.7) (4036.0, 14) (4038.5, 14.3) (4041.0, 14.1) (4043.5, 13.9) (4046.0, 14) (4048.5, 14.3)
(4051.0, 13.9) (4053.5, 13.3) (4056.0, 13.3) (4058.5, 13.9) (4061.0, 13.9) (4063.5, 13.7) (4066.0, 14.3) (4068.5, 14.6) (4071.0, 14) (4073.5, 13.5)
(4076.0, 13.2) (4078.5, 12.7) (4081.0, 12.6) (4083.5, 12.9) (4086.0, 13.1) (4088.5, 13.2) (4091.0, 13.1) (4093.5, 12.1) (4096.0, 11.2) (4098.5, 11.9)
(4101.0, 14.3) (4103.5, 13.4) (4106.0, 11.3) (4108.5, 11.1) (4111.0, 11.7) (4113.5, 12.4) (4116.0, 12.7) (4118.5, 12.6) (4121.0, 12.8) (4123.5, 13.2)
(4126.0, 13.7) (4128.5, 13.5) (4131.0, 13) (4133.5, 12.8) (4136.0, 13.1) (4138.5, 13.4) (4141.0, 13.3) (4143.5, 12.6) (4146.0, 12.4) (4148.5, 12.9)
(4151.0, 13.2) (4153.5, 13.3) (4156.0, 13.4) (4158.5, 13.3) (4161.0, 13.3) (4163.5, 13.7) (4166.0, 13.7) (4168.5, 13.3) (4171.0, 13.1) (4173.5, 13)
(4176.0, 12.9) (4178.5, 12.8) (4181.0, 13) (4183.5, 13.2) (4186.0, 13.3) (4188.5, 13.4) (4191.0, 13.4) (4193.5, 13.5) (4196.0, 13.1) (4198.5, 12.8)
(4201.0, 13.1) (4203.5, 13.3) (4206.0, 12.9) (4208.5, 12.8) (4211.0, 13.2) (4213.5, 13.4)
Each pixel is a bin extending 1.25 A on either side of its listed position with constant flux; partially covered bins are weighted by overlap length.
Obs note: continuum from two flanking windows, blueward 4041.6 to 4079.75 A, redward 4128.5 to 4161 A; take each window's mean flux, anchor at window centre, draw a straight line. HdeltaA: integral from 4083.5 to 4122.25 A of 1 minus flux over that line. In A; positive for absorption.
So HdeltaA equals 2.8 A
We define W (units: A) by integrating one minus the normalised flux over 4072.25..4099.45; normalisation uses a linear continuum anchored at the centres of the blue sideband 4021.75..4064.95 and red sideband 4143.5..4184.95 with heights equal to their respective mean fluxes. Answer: 1.7 A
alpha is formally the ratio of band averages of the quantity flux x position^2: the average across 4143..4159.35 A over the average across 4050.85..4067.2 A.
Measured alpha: 0.99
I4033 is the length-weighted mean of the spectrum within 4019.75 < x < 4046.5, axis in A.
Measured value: 13.7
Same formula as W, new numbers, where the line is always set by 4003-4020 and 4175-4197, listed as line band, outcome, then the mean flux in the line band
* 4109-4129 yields 1.00 A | 12.7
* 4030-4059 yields -0.44 A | 13.9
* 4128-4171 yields 0.40 A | 13.2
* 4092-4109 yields 1.54 A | 12.2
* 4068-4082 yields 0.17 A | 13.4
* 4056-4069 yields -0.37 A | 14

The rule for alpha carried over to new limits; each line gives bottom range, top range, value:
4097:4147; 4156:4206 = 1.07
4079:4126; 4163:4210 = 1.09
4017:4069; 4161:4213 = 1.02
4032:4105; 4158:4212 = 1.04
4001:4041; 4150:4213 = 1.04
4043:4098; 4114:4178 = 1.02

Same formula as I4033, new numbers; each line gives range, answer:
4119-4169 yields 13.2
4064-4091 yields 13.4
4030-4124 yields 13.2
